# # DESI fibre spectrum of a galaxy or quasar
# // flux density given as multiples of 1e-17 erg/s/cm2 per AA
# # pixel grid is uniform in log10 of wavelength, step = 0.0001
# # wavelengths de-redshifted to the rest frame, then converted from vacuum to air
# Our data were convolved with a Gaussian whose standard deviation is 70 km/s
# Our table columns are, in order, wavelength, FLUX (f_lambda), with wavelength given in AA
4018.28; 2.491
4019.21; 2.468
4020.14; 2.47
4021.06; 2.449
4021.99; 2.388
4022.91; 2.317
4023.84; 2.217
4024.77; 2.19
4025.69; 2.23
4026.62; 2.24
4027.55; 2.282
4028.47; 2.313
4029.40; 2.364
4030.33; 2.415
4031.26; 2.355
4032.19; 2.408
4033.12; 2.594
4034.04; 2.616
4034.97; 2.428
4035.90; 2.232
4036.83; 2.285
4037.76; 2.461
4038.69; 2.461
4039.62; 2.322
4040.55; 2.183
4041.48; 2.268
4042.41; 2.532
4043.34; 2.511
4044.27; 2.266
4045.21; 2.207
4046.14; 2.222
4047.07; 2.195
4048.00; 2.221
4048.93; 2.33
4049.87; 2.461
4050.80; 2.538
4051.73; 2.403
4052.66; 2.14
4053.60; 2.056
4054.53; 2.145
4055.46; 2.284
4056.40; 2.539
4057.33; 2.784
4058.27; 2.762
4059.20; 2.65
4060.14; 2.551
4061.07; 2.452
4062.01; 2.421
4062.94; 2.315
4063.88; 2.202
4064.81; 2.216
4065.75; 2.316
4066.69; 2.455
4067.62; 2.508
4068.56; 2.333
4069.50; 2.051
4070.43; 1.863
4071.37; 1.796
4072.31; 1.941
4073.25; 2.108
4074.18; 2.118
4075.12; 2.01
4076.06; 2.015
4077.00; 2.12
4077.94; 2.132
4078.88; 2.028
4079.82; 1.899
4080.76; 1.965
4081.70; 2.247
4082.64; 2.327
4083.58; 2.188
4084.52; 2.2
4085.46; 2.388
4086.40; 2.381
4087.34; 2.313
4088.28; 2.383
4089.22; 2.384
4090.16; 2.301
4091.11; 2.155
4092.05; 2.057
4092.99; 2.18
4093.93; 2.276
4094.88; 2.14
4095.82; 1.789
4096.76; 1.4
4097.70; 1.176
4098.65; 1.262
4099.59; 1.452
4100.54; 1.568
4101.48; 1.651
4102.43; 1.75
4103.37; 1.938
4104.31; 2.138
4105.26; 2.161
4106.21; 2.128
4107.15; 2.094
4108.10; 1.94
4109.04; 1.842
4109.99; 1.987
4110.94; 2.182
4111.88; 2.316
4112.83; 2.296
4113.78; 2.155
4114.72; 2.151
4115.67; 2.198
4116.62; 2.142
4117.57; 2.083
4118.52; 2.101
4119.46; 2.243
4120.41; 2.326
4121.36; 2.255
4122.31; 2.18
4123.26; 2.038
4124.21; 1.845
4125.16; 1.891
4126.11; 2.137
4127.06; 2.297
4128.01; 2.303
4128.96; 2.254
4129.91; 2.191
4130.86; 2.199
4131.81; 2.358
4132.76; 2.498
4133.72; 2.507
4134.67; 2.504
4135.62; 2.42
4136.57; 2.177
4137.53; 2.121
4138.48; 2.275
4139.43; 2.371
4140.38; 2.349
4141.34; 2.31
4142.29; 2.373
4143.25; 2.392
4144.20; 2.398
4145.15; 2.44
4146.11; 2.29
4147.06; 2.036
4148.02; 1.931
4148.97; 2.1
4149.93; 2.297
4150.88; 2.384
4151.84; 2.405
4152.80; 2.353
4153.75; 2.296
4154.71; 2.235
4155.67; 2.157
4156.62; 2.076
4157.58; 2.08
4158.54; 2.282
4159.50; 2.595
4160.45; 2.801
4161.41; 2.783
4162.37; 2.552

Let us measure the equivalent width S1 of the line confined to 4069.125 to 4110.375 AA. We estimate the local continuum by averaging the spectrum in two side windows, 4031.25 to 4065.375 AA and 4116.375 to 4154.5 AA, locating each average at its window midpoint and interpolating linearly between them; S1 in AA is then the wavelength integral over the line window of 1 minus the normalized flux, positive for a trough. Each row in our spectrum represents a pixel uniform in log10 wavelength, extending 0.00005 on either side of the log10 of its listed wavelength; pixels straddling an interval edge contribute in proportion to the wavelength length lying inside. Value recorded 5.6 AA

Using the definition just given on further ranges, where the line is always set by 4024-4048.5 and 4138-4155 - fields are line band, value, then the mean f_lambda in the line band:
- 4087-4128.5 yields 4.9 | 2.04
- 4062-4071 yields 0.3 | 2.26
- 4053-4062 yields -0.5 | 2.46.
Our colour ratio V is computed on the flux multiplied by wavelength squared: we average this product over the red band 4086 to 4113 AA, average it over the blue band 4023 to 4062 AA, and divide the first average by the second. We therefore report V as 0.9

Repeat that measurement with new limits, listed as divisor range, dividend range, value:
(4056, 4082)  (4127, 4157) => 1.06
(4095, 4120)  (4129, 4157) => 1.21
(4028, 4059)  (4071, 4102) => 0.86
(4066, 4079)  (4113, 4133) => 1.06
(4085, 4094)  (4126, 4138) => 1.03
